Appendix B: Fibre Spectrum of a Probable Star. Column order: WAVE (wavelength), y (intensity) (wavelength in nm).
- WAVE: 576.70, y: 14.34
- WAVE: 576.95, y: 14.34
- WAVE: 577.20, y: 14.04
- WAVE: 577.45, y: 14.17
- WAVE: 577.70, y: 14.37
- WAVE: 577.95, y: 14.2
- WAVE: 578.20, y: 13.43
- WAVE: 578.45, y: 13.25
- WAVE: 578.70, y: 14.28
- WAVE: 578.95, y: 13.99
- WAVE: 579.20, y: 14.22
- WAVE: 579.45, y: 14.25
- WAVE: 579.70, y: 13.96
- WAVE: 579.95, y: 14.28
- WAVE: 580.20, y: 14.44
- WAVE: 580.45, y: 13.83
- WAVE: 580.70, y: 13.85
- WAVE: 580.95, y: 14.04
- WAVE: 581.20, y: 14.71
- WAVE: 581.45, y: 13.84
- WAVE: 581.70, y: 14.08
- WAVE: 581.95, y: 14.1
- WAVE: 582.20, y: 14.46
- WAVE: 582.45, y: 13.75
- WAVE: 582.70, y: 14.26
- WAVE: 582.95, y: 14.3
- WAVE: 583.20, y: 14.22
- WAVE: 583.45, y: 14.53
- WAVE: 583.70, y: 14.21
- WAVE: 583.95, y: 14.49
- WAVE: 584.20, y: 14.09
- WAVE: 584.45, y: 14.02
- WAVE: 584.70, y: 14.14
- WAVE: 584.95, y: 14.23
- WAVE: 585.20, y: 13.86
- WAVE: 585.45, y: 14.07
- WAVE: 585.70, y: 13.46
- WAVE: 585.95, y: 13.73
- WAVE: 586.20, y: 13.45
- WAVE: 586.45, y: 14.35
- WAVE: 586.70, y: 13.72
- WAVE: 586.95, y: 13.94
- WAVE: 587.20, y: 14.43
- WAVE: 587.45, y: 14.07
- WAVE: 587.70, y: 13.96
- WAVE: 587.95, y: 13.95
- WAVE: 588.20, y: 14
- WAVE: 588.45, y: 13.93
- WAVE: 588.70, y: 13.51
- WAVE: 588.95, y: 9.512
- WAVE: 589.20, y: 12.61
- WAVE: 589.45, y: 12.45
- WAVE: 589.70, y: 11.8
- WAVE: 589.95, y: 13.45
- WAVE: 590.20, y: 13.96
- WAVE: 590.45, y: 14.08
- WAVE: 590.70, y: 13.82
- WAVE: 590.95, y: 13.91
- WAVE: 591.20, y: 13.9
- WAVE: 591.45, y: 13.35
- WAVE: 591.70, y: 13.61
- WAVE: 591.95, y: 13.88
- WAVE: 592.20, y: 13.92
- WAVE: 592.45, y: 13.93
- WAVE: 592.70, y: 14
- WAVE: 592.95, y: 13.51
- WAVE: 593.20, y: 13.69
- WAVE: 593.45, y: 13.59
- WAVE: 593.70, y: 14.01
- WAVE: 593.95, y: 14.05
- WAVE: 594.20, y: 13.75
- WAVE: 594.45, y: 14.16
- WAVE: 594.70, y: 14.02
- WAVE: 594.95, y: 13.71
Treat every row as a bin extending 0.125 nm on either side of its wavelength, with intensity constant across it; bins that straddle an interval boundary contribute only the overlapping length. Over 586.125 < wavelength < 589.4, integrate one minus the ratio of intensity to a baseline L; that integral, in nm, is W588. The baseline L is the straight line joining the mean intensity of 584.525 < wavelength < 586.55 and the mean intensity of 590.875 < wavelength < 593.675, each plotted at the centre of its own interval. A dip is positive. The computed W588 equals 0.09 nm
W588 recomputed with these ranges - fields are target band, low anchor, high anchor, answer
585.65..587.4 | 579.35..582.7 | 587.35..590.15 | -0.071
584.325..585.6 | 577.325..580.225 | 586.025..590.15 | -0.044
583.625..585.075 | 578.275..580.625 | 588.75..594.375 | -0.043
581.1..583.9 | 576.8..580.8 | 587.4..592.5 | -0.079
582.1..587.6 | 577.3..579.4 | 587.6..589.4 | -0.288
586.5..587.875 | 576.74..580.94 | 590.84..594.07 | -0.014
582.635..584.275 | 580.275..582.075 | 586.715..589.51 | -0.056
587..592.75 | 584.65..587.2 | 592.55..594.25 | 0.156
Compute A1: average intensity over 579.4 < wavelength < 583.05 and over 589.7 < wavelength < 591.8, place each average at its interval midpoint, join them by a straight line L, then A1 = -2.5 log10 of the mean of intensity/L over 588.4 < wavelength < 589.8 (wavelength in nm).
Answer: 0.13 mag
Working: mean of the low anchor 14.1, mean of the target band 12.2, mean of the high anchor 13.6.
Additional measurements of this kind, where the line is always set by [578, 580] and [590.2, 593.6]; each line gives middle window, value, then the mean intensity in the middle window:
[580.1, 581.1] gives -0.01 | 14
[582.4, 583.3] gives -0.02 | 14.2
